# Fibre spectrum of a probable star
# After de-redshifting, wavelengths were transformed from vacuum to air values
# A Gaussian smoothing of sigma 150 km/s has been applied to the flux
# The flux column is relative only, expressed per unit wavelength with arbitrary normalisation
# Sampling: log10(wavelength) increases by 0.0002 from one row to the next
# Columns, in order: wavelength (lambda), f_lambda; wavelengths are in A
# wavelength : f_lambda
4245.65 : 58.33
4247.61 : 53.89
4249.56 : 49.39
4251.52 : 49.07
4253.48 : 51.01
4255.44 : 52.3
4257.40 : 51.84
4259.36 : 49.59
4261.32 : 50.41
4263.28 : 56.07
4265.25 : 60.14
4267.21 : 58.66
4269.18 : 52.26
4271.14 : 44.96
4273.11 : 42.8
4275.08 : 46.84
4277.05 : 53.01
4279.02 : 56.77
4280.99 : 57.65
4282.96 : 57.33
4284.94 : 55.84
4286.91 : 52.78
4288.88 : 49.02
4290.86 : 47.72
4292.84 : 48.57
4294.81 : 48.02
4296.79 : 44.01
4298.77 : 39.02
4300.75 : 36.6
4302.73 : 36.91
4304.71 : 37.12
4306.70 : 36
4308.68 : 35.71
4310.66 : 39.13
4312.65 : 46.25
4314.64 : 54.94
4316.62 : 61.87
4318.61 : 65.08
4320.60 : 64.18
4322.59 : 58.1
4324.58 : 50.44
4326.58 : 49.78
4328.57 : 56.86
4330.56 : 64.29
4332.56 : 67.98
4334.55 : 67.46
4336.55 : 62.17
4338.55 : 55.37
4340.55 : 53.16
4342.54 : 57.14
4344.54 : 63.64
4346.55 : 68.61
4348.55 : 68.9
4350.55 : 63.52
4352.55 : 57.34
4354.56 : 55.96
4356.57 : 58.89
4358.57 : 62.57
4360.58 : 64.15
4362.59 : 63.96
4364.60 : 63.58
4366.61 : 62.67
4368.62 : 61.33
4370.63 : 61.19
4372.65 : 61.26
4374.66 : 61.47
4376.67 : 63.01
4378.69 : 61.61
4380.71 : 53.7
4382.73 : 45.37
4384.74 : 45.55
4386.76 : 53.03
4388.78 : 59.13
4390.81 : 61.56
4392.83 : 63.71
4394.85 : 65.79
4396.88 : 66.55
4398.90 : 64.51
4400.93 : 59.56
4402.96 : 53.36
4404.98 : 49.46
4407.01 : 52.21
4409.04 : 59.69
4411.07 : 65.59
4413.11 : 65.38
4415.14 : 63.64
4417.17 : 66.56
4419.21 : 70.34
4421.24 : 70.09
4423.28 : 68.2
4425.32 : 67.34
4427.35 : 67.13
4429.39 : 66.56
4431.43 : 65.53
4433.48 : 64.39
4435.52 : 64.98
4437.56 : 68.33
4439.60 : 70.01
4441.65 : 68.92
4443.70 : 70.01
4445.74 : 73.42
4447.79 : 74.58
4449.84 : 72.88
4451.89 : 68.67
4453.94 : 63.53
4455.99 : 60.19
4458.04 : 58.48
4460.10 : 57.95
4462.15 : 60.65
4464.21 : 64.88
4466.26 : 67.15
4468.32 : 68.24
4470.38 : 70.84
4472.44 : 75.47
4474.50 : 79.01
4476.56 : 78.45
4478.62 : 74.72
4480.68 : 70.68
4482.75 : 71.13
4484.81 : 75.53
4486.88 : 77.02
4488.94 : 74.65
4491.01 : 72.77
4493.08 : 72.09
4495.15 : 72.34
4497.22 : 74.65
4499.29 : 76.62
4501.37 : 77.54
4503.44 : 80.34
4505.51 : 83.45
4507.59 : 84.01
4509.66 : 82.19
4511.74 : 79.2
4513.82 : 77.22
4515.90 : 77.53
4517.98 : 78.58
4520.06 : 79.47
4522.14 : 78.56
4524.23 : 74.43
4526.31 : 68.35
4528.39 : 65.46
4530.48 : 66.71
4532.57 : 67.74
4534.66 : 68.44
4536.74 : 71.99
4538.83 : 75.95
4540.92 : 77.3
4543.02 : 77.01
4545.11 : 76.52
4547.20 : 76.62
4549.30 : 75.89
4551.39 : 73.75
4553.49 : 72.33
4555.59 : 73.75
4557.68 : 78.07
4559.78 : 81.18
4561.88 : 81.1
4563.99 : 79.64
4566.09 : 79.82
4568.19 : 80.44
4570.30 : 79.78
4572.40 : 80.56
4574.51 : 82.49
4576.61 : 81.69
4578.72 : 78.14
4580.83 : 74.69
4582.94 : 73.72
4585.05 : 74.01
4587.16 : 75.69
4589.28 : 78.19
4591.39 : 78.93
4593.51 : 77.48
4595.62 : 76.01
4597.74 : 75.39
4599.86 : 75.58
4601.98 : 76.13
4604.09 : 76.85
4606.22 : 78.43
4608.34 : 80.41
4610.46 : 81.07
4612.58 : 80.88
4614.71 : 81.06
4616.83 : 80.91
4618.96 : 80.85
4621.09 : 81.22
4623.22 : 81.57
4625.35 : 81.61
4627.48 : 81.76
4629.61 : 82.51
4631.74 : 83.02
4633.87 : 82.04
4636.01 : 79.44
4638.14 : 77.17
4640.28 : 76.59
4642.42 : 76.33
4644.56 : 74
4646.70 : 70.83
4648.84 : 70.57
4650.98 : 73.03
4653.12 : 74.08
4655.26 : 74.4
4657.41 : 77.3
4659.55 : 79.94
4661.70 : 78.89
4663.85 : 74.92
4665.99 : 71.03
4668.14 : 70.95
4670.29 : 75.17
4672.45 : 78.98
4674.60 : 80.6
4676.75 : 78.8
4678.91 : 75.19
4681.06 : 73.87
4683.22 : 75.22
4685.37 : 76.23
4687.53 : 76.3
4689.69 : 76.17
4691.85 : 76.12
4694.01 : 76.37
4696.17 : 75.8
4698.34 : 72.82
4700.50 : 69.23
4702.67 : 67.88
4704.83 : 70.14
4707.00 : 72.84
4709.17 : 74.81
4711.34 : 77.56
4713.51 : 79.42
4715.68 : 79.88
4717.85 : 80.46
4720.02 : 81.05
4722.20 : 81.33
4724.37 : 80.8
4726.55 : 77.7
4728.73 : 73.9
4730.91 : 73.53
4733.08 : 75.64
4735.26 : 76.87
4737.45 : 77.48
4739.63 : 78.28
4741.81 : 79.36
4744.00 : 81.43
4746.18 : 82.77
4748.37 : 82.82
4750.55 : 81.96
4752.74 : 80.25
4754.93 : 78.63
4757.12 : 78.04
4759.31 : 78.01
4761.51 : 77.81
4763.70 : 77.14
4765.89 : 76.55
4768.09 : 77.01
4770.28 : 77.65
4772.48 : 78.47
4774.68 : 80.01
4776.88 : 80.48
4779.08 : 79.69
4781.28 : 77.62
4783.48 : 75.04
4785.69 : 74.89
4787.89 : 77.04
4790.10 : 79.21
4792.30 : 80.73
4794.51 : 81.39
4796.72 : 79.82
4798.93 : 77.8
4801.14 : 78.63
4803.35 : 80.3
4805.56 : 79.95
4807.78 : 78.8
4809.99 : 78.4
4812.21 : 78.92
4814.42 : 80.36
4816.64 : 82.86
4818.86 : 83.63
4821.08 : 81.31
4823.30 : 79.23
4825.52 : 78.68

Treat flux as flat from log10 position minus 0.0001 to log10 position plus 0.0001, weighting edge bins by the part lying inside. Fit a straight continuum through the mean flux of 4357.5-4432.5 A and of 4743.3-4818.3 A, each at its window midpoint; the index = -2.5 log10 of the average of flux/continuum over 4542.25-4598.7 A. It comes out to -0.12 mag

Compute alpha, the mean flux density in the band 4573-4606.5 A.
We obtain 77.1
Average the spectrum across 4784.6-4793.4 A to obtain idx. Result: 78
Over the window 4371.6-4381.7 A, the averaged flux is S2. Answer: 60.2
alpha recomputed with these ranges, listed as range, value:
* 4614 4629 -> 81.3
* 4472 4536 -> 75.3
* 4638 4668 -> 74.7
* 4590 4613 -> 77.9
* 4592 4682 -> 77.5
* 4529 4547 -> 72.7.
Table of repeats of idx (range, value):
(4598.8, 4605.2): 76.2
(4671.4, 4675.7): 79.9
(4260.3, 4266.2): 55.5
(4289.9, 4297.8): 47.1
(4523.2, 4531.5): 68.8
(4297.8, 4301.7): 37.8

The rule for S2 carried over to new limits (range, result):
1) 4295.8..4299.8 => 41.5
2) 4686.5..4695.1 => 76.3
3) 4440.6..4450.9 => 71.9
